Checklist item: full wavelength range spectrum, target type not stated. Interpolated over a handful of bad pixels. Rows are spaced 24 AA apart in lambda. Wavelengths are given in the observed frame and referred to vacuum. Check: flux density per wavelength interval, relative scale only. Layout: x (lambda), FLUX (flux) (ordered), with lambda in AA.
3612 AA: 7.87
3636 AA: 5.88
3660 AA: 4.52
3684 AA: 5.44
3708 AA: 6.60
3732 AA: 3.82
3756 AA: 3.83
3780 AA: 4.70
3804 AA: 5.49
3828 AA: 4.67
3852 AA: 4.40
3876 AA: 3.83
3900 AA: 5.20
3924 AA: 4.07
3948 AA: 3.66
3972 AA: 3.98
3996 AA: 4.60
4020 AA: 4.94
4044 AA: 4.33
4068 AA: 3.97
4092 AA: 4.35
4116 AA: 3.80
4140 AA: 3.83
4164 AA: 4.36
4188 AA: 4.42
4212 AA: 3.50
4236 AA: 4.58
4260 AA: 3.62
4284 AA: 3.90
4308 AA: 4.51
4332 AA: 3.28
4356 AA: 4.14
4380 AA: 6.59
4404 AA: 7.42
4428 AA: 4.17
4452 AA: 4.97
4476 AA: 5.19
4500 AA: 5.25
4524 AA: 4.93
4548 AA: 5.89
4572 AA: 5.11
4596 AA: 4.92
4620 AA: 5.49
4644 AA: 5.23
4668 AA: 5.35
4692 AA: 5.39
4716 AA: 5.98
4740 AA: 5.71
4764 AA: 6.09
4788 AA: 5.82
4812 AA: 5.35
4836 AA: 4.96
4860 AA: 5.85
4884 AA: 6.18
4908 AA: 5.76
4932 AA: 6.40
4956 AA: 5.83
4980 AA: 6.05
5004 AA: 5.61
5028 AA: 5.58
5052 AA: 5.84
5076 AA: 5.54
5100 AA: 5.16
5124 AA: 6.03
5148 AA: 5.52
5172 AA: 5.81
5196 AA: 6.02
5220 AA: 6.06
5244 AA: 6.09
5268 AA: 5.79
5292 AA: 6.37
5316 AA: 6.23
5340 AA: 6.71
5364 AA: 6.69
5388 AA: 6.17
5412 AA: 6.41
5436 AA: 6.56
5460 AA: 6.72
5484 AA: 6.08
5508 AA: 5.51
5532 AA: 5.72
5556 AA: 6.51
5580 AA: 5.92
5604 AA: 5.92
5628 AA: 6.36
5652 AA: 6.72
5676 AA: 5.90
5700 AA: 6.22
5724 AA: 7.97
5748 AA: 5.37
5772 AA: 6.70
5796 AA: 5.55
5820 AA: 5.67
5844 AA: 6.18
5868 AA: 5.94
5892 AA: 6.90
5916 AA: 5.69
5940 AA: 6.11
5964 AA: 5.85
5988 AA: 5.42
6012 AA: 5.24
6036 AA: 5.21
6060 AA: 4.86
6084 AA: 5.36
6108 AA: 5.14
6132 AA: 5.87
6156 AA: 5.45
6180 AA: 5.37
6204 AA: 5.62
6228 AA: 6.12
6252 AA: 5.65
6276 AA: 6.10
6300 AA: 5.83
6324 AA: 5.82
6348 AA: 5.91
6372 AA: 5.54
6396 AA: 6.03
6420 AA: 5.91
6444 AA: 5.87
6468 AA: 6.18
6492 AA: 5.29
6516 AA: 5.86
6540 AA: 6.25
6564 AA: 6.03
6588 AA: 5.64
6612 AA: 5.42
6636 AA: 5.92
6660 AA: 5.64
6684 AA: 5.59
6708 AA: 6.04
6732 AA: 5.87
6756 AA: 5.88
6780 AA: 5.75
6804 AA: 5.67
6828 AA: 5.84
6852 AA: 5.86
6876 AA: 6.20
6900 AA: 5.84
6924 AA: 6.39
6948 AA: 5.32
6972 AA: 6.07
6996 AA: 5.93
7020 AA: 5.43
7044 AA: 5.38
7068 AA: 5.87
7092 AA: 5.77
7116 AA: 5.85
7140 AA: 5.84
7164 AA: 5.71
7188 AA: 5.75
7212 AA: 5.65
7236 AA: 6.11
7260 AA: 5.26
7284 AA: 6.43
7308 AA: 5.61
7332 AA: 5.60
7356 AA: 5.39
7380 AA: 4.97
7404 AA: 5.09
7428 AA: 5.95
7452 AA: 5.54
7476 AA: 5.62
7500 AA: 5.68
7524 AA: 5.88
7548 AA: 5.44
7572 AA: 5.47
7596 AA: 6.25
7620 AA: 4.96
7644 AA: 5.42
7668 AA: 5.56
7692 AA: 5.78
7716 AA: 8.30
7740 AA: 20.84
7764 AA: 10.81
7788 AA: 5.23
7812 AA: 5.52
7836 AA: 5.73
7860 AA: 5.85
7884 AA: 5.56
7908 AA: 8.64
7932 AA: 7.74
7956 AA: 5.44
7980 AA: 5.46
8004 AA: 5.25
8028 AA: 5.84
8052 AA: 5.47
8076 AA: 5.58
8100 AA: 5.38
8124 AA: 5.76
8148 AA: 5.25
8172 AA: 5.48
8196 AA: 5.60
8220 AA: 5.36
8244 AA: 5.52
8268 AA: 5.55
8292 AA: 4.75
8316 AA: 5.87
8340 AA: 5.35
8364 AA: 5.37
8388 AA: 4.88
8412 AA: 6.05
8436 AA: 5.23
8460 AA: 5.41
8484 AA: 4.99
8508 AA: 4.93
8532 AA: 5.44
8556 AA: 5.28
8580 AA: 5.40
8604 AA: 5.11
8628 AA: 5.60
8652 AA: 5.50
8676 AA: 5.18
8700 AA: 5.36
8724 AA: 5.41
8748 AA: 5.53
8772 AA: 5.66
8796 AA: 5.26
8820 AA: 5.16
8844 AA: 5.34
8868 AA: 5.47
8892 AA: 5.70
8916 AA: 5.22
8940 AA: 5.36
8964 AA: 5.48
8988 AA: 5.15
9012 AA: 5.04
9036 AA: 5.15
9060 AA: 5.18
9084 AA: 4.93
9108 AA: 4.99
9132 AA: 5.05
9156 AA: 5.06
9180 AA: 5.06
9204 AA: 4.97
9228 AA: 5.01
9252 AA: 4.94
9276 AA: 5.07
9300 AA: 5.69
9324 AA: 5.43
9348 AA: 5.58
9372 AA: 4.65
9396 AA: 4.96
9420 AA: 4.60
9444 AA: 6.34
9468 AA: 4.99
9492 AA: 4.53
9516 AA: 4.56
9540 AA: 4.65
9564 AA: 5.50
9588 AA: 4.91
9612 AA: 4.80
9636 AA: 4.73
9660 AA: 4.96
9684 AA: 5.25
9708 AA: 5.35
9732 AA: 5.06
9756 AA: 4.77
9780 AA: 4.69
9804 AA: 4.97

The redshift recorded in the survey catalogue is 0.18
